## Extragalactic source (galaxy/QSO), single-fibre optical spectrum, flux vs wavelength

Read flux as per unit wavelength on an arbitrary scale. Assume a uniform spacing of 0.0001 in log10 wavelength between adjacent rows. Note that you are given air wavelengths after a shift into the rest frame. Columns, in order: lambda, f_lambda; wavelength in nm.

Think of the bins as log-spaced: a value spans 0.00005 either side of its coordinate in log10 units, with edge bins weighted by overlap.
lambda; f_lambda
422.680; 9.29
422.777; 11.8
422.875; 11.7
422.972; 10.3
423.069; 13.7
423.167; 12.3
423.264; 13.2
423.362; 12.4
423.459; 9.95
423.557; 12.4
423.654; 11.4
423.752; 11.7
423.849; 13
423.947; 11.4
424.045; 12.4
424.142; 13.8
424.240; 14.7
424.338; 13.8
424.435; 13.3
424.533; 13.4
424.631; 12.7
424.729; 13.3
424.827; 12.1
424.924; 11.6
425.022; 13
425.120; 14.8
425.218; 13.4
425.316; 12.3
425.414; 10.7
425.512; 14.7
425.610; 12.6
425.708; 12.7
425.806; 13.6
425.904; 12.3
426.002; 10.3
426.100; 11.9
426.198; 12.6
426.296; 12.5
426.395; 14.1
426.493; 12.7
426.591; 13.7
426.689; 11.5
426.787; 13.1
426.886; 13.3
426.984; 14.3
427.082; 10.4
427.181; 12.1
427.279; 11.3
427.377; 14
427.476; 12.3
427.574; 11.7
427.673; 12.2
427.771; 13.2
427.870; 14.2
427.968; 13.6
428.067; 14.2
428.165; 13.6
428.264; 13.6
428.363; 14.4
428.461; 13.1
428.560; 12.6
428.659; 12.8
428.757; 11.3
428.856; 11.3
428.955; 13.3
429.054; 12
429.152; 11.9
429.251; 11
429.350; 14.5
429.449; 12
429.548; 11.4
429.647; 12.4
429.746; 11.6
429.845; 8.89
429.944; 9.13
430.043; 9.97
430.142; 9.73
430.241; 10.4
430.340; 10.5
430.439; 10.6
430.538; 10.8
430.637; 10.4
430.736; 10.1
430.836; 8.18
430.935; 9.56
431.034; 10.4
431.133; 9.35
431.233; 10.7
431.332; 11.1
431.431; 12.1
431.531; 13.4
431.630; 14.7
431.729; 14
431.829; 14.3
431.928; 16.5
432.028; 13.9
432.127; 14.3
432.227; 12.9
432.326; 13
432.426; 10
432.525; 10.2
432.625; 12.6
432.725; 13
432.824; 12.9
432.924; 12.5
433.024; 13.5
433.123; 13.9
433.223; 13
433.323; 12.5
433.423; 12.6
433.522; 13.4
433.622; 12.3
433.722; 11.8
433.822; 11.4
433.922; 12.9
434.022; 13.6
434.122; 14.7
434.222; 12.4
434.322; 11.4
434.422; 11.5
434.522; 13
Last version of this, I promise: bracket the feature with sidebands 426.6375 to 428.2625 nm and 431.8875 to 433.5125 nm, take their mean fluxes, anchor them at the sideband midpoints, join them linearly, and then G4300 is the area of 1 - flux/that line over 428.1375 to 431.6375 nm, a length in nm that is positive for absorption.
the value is 0.40 nm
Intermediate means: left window 12.8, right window 12.9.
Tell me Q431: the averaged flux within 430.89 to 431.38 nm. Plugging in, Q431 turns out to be 10.2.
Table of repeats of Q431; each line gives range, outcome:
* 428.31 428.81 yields 12.8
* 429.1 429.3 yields 11.5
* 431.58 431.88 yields 14.4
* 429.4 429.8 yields 11.8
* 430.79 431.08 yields 9.4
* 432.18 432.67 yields 11.7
